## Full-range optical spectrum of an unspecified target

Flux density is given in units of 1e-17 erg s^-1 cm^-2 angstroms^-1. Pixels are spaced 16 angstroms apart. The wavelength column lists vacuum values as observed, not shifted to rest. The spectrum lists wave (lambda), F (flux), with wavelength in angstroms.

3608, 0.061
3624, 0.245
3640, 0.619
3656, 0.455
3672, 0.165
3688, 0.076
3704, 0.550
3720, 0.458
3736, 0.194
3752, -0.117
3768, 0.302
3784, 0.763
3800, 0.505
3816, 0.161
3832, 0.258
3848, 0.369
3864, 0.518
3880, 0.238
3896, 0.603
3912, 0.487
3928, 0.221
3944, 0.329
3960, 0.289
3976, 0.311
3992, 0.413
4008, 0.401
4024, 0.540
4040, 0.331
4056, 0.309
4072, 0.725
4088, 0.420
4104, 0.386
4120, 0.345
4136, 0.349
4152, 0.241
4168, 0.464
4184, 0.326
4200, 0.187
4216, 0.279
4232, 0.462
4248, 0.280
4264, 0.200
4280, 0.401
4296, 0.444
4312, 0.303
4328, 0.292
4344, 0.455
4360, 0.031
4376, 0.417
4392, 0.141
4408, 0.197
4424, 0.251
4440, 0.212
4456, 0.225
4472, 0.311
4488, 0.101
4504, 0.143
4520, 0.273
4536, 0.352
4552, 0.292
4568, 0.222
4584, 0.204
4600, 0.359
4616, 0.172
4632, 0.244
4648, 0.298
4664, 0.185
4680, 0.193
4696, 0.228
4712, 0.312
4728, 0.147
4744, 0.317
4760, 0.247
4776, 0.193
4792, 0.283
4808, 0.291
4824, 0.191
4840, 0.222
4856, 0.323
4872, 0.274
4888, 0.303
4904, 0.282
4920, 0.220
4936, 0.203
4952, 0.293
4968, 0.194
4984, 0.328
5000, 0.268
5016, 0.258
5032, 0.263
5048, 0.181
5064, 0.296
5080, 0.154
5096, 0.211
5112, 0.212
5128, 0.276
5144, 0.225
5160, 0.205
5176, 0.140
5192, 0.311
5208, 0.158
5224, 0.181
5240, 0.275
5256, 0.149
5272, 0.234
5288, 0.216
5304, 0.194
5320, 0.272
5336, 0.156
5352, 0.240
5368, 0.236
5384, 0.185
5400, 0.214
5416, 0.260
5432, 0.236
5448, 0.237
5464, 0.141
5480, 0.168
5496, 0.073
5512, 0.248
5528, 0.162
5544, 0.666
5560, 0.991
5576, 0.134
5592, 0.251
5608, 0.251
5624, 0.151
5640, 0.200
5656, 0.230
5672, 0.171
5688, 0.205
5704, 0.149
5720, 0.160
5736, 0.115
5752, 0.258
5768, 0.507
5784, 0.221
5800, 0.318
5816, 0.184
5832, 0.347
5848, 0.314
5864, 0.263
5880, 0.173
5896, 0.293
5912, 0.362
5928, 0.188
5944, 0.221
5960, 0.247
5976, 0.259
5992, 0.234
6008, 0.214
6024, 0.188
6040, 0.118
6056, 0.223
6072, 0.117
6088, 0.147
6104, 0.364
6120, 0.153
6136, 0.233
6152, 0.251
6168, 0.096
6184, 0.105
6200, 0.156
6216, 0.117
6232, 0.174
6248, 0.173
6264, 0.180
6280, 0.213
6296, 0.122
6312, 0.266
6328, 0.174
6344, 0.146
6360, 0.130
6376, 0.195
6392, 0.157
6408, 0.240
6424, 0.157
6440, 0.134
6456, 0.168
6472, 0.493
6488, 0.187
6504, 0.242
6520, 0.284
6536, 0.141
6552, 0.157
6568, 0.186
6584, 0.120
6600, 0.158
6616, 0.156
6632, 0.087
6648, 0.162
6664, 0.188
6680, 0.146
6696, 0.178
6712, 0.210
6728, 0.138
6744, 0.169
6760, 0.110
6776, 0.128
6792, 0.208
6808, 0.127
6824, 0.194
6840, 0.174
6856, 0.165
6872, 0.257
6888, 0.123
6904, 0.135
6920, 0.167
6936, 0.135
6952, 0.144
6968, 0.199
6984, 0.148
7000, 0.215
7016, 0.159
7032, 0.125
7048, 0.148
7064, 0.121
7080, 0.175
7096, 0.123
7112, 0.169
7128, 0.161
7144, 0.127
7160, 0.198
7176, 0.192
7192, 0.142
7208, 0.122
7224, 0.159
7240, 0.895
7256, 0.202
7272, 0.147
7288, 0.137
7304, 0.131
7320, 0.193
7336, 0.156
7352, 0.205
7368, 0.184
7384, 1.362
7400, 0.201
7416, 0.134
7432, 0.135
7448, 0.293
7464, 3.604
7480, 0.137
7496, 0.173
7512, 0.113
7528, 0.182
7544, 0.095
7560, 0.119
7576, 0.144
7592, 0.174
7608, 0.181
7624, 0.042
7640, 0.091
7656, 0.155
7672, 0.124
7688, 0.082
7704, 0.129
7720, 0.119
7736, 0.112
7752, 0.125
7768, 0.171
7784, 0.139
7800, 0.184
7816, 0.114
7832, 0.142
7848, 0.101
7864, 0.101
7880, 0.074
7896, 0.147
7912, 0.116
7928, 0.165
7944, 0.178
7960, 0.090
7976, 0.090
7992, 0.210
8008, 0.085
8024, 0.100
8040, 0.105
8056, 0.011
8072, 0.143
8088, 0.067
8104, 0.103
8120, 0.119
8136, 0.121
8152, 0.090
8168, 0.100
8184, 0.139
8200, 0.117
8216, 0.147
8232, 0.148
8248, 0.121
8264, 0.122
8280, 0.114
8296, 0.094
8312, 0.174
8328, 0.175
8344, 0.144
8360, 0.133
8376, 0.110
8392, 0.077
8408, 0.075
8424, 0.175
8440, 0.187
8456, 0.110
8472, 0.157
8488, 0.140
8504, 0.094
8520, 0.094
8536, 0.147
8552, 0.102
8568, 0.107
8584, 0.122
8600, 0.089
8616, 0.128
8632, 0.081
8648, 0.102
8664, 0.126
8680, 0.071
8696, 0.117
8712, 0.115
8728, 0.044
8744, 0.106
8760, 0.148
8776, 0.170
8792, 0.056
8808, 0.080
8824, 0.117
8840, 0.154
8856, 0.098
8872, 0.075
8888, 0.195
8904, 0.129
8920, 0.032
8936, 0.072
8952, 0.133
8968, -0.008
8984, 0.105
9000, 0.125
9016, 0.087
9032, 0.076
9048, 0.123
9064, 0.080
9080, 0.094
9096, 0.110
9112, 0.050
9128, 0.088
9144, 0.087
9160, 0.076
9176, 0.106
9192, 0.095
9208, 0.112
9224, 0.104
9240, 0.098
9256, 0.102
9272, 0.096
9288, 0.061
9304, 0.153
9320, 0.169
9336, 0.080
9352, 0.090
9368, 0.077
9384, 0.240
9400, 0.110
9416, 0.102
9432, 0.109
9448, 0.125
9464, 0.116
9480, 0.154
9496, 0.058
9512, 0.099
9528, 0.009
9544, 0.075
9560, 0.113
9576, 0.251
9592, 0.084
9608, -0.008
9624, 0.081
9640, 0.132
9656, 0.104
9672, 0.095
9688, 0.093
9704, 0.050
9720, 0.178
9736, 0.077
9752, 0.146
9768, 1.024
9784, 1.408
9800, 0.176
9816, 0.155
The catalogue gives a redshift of 0.49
